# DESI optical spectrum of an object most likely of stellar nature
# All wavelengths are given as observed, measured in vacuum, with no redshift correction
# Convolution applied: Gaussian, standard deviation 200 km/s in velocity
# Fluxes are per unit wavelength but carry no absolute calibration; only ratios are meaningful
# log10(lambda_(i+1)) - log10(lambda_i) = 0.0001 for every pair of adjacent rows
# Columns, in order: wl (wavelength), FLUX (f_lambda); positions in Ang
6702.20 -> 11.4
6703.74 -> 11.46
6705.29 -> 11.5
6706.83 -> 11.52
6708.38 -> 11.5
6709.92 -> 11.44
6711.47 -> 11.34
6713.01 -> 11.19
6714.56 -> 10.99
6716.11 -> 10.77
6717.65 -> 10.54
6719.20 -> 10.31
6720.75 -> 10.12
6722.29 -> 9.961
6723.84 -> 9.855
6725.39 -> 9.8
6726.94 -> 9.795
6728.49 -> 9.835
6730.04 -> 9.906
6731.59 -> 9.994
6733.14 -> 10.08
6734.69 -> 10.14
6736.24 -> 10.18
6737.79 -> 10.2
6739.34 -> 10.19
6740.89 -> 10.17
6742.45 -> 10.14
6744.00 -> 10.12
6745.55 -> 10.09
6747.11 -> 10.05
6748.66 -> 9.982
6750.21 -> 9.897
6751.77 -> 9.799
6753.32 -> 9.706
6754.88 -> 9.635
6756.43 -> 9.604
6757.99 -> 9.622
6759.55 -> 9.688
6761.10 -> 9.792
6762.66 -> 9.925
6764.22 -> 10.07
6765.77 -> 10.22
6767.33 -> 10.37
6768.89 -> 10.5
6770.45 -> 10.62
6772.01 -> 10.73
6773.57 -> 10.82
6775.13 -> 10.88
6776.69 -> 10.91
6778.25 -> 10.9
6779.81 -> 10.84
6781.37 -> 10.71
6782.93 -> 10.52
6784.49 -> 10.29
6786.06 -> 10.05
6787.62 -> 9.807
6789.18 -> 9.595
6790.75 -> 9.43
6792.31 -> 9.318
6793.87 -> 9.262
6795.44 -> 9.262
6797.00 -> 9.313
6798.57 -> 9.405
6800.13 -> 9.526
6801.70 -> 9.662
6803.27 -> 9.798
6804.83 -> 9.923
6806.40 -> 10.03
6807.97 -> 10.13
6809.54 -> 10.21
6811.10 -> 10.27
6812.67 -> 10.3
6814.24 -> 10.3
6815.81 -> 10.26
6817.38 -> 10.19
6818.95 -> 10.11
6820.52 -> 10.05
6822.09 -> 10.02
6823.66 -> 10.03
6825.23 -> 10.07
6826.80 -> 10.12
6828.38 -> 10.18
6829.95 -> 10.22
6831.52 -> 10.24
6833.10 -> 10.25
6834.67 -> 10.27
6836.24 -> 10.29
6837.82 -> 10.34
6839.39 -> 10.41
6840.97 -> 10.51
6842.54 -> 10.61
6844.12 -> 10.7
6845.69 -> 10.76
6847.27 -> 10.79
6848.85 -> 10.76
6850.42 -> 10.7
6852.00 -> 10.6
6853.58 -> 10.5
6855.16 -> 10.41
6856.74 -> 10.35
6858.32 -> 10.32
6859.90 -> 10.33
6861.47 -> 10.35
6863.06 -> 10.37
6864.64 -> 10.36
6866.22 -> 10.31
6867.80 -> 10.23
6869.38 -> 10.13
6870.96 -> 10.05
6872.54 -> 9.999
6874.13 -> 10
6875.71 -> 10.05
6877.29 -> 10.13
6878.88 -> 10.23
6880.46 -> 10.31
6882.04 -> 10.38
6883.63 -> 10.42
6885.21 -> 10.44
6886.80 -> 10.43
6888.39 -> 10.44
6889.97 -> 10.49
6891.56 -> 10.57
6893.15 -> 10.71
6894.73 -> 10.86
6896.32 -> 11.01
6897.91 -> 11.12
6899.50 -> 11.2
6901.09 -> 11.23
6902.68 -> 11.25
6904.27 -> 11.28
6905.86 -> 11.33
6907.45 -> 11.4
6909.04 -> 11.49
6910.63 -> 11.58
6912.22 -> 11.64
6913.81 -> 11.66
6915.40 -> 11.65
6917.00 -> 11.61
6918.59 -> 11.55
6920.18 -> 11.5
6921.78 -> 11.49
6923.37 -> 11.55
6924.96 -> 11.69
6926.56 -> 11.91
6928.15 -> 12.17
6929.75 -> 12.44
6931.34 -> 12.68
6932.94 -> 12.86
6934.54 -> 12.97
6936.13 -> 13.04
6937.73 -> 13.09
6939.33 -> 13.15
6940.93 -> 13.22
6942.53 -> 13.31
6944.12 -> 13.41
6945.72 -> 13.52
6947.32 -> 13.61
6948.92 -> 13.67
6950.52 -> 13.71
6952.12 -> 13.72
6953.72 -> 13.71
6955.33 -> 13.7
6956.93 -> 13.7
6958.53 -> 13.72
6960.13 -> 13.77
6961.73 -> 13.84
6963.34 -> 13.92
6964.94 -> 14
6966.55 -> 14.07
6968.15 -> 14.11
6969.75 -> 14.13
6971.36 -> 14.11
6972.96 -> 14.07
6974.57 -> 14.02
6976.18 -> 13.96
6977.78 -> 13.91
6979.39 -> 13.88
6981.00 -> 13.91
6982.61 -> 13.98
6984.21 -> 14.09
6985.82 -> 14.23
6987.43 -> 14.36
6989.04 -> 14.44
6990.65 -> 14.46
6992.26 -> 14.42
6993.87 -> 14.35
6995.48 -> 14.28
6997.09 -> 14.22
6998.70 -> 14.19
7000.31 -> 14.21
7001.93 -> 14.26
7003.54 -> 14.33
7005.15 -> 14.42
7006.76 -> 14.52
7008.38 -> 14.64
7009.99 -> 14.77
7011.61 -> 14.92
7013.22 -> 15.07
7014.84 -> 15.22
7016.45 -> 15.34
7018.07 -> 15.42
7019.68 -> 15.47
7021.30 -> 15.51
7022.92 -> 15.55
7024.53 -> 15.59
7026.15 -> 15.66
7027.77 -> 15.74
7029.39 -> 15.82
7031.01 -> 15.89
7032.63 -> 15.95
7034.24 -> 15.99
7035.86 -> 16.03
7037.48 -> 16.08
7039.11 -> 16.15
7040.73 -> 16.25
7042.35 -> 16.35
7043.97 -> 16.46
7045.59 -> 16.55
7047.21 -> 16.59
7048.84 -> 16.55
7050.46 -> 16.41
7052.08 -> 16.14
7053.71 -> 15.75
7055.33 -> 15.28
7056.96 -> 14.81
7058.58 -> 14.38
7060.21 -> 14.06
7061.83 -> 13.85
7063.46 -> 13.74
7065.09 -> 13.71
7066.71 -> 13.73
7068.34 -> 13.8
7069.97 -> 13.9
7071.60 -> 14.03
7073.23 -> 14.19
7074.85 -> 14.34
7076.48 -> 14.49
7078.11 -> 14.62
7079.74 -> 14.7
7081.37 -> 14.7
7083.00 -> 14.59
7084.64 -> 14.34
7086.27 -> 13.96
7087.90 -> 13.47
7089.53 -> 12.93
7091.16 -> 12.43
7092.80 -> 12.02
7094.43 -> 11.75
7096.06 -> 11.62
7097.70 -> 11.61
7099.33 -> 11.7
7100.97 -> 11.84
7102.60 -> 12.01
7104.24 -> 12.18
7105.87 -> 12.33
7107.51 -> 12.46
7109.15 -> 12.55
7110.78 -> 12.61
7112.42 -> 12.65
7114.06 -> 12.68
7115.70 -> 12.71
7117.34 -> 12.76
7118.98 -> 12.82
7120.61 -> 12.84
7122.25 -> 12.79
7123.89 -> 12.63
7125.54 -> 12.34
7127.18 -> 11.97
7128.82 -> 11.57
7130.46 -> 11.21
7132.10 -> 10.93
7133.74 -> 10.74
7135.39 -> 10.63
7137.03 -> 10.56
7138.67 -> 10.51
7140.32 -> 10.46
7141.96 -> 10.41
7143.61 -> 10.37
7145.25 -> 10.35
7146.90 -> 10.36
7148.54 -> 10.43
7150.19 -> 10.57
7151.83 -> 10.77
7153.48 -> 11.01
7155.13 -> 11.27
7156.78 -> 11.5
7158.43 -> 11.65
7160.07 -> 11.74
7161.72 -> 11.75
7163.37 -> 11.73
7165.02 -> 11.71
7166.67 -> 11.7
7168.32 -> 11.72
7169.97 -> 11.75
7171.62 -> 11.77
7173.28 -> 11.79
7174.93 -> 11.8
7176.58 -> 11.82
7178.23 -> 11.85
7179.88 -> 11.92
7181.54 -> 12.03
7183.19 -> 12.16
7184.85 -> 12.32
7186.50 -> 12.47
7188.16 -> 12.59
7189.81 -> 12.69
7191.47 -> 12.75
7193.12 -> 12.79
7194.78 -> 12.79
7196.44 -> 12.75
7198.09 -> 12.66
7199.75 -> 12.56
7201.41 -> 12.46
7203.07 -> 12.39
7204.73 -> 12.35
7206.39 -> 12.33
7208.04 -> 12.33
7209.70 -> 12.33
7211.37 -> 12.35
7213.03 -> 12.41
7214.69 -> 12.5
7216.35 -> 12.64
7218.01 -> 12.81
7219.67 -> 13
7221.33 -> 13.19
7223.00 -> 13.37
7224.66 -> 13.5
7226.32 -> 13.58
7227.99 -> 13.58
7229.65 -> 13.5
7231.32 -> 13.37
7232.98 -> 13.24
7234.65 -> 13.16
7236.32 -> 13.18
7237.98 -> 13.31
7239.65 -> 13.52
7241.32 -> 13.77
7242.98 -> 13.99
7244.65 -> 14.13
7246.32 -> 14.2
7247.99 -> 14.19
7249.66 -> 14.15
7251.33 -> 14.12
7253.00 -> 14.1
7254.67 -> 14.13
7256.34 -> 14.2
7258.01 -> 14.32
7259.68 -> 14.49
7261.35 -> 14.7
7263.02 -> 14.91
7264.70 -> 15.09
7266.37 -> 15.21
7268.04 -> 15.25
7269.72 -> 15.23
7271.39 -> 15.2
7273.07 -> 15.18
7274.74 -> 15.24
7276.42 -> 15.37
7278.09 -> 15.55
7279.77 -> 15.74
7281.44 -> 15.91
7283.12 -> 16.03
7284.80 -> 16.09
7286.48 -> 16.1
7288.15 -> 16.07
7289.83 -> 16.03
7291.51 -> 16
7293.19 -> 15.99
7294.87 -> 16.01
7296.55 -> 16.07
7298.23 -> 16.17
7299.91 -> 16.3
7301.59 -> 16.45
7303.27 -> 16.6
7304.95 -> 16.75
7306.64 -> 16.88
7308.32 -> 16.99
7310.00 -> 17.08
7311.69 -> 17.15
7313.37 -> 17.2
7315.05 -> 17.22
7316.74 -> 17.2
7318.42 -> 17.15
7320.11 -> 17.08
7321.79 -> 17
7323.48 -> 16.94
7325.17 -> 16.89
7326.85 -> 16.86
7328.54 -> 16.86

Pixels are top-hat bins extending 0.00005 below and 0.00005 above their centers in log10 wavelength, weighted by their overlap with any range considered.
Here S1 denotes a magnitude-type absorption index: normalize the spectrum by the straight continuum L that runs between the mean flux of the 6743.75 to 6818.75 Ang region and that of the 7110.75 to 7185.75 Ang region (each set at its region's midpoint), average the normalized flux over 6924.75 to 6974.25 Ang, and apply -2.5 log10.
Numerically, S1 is -0.24 mag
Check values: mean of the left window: 10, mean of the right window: 11.6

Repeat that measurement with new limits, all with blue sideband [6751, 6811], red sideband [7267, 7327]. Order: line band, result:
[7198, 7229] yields 0.20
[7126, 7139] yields 0.28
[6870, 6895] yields 0.09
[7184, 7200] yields 0.19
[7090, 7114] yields 0.15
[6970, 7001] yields -0.13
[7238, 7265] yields 0.11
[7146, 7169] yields 0.28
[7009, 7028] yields -0.19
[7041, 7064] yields -0.17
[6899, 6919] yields 0.01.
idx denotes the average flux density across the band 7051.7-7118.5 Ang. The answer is 13.4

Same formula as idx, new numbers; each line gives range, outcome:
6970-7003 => 14.2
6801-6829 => 10.1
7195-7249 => 13.1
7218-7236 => 13.3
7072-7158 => 12.2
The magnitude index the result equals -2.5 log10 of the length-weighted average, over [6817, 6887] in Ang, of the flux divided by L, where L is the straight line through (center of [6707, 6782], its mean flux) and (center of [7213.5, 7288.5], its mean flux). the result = 0.08 mag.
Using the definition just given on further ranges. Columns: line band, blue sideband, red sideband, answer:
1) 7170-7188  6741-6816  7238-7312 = 0.192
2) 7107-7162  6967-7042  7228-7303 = 0.275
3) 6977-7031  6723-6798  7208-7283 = -0.217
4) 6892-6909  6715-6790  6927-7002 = 0.139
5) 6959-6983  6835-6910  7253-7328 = -0.179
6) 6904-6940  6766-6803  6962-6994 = 0.084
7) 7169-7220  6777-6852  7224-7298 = 0.139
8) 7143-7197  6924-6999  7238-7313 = 0.253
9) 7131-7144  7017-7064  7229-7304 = 0.402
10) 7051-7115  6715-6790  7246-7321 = 0.009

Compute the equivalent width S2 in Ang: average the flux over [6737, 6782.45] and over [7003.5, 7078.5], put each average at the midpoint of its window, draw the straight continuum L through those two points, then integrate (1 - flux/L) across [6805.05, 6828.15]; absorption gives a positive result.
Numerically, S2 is 2.22 Ang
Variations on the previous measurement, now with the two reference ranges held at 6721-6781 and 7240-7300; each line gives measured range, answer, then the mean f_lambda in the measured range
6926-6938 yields -0.8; 12.6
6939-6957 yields -2.3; 13.5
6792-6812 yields 1.7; 9.71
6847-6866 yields 1.2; 10.5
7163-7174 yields 1.9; 11.7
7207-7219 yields 1.7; 12.5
